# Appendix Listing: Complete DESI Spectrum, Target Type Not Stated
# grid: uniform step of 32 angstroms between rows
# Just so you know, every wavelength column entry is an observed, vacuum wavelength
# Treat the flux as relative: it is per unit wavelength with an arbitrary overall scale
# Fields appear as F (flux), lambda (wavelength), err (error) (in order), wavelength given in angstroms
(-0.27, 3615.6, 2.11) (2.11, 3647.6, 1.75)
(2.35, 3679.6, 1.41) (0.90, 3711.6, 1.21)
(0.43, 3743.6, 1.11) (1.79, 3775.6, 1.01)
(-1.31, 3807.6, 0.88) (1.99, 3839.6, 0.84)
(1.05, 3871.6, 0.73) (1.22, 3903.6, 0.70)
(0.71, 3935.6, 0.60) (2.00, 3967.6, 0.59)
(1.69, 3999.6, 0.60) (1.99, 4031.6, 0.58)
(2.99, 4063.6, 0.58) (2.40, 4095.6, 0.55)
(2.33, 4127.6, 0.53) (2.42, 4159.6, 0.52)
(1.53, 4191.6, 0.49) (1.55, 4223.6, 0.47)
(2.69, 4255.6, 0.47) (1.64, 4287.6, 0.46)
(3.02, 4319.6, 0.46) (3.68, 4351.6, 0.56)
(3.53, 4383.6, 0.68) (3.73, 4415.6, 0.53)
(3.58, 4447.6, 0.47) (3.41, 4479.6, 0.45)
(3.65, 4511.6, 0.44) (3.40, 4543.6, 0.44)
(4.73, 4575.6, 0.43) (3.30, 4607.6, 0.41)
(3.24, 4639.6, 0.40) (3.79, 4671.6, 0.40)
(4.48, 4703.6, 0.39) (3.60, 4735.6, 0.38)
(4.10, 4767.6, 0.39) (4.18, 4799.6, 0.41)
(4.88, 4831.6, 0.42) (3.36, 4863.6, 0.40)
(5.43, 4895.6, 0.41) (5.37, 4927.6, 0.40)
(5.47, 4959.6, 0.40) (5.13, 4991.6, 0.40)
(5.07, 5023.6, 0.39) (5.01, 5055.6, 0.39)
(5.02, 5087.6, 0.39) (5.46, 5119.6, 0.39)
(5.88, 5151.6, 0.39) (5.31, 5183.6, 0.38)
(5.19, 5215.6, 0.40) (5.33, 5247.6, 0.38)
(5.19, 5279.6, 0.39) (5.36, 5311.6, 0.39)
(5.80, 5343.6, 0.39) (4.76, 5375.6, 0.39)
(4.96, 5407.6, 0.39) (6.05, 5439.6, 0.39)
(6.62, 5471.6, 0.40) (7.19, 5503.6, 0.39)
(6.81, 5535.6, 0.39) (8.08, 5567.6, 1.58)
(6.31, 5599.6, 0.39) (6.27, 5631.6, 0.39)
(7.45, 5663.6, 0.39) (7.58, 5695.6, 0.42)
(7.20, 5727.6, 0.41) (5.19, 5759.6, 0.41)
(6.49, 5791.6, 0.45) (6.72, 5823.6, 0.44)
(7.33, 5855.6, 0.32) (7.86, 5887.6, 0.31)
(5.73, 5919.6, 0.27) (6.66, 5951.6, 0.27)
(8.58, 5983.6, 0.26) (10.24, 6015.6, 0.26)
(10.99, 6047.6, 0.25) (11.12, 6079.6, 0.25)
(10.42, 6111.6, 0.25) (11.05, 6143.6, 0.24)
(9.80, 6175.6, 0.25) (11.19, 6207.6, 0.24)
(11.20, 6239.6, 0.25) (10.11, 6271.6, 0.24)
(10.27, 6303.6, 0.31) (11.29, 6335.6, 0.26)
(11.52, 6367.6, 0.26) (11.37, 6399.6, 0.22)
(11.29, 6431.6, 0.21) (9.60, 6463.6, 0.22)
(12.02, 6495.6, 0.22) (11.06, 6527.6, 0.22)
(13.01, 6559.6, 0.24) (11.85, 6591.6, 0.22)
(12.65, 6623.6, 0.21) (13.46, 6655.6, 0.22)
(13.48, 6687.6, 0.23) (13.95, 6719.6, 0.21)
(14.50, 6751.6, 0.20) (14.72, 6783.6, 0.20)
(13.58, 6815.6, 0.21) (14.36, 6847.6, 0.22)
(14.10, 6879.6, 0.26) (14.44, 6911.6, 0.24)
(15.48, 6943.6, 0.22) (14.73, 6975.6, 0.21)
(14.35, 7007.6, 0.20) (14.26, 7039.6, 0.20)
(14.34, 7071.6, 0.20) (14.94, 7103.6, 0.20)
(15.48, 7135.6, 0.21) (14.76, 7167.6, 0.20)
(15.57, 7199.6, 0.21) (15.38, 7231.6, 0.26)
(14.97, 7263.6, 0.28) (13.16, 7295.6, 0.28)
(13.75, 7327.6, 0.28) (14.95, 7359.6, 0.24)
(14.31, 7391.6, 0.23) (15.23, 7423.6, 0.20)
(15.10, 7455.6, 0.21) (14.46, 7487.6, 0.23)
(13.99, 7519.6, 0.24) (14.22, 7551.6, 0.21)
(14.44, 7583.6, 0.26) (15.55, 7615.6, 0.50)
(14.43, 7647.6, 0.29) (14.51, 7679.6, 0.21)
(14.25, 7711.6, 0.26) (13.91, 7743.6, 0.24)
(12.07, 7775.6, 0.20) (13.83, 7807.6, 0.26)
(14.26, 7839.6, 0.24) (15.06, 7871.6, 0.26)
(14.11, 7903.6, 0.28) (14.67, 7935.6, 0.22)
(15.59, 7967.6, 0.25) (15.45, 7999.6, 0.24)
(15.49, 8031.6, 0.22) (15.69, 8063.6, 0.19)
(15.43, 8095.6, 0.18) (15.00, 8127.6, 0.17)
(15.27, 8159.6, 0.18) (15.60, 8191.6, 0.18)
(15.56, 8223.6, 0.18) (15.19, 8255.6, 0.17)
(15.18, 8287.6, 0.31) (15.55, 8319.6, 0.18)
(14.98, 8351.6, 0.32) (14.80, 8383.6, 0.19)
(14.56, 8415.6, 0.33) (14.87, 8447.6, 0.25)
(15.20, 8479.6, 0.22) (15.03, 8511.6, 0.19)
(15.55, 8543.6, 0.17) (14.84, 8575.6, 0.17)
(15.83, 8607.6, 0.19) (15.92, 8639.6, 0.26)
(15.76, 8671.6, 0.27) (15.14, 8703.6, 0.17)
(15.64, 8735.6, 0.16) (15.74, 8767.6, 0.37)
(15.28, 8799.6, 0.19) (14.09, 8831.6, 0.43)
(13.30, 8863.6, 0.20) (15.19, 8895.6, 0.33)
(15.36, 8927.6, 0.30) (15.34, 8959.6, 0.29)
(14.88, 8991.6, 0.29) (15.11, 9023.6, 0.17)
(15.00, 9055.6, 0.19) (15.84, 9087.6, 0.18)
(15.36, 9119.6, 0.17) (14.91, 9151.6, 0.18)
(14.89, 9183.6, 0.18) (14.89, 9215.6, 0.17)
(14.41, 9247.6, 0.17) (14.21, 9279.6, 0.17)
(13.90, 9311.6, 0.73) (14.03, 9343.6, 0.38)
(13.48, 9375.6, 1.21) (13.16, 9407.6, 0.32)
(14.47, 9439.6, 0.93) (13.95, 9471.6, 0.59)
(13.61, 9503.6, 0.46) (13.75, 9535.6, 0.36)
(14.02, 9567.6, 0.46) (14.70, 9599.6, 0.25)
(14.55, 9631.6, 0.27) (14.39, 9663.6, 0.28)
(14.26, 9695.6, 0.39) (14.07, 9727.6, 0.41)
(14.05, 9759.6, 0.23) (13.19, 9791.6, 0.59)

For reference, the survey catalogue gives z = 0.50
